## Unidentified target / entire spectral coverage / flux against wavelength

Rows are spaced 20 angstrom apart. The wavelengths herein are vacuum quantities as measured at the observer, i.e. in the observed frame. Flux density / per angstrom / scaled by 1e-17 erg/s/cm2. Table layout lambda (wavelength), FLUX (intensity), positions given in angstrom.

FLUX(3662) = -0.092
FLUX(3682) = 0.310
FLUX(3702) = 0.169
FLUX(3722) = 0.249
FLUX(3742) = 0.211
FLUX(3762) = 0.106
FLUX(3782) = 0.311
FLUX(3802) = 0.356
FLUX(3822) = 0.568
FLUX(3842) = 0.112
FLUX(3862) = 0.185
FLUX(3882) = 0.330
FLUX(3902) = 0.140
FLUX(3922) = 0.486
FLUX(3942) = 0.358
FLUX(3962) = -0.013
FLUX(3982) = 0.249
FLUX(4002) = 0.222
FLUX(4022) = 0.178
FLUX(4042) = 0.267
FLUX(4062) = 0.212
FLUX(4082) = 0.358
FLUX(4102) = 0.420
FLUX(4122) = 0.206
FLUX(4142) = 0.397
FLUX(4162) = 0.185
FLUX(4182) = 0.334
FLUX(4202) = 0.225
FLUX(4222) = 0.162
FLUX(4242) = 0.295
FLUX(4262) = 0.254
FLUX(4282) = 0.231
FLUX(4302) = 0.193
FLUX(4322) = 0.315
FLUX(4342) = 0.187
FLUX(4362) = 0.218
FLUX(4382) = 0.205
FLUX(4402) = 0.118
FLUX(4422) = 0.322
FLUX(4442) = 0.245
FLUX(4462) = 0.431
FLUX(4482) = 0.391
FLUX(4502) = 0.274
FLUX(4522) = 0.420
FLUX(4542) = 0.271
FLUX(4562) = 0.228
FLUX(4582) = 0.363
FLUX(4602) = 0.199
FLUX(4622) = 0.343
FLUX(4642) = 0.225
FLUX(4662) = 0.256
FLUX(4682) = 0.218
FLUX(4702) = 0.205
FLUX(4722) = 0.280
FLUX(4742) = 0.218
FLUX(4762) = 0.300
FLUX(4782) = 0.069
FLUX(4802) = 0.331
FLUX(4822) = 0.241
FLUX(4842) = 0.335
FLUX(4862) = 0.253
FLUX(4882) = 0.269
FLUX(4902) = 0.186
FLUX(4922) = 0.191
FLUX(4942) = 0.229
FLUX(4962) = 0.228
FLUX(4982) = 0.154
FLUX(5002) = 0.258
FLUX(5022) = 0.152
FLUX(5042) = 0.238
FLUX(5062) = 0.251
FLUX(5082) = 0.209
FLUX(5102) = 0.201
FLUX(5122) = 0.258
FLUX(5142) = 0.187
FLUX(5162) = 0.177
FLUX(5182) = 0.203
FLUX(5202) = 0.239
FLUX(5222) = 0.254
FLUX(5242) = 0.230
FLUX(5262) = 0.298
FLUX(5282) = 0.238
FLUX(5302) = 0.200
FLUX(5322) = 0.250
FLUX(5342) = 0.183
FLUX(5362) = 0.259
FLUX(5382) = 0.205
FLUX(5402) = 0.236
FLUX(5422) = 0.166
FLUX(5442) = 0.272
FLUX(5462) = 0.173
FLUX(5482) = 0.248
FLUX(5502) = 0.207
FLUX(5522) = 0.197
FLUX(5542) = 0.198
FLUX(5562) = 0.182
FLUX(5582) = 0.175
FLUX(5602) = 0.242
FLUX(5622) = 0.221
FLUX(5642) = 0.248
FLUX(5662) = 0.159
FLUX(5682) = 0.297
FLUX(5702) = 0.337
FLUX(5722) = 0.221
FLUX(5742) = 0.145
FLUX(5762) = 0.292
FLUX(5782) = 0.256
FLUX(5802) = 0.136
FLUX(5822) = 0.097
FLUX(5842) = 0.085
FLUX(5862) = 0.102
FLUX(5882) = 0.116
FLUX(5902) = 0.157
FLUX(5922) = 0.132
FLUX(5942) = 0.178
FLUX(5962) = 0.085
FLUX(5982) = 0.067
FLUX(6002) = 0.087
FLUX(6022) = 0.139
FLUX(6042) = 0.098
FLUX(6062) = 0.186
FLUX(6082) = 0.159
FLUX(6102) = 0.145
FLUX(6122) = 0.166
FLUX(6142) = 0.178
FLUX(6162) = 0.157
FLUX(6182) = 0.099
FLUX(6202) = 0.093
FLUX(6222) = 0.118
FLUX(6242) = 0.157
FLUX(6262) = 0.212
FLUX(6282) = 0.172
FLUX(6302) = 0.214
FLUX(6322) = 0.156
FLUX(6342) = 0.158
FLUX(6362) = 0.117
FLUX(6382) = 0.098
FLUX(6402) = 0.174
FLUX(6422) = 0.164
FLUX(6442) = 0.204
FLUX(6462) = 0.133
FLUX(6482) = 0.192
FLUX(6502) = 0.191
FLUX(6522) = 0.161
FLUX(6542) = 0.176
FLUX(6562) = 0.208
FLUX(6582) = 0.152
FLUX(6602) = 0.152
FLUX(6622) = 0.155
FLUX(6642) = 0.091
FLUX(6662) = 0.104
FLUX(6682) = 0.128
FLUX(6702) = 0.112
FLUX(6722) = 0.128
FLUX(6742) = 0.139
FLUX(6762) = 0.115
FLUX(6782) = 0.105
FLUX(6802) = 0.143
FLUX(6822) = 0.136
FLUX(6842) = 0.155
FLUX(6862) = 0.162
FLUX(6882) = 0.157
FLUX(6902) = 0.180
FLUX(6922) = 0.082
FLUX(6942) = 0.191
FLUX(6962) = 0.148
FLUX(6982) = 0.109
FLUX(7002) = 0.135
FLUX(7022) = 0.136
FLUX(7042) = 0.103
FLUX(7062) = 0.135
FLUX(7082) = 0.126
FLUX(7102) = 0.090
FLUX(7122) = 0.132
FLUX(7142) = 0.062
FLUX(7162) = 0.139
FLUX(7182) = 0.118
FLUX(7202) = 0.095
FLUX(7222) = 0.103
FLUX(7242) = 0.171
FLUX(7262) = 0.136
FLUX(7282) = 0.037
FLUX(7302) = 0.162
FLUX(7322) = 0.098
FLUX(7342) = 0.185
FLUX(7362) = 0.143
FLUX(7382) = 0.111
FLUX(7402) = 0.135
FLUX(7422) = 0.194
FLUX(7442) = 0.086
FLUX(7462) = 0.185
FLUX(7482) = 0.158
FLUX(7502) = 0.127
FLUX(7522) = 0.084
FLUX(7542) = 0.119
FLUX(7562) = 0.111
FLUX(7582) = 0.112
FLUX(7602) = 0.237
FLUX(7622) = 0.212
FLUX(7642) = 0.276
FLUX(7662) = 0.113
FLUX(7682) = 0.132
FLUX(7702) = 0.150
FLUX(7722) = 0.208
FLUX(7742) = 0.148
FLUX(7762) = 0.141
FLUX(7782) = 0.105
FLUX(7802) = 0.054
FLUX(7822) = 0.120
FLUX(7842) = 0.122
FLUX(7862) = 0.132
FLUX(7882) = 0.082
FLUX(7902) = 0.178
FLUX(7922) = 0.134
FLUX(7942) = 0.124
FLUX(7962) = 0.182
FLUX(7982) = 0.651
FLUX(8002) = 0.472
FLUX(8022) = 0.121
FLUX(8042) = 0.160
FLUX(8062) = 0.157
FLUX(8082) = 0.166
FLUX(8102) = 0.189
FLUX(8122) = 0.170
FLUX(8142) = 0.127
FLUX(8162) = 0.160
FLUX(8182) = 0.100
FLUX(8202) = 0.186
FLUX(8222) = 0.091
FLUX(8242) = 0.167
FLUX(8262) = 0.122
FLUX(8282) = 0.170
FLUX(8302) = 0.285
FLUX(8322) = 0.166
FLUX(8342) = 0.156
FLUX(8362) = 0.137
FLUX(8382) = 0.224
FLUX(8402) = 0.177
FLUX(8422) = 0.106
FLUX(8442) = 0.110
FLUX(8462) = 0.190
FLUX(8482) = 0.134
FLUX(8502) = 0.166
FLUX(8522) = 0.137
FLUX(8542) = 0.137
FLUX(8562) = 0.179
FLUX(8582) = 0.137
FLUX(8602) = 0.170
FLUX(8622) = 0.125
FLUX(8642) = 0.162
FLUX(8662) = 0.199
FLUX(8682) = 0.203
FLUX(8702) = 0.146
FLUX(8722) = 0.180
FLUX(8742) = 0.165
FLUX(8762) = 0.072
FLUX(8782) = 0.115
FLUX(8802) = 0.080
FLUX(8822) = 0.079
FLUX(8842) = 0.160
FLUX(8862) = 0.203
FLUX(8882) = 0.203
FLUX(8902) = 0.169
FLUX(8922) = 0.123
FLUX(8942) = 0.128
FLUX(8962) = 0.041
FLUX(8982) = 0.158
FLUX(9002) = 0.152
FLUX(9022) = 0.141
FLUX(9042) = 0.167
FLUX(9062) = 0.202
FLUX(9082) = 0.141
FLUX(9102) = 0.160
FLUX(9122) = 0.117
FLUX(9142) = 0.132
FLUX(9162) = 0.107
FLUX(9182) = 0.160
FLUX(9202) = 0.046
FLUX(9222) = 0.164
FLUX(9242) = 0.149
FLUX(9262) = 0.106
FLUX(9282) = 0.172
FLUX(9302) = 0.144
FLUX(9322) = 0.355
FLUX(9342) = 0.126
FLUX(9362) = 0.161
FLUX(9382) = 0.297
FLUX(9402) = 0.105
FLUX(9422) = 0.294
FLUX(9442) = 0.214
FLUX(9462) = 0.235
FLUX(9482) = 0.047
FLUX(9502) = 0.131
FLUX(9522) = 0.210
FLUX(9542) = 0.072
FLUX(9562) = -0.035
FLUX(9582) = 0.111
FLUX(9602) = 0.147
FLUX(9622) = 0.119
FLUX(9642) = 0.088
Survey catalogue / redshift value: 1.14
